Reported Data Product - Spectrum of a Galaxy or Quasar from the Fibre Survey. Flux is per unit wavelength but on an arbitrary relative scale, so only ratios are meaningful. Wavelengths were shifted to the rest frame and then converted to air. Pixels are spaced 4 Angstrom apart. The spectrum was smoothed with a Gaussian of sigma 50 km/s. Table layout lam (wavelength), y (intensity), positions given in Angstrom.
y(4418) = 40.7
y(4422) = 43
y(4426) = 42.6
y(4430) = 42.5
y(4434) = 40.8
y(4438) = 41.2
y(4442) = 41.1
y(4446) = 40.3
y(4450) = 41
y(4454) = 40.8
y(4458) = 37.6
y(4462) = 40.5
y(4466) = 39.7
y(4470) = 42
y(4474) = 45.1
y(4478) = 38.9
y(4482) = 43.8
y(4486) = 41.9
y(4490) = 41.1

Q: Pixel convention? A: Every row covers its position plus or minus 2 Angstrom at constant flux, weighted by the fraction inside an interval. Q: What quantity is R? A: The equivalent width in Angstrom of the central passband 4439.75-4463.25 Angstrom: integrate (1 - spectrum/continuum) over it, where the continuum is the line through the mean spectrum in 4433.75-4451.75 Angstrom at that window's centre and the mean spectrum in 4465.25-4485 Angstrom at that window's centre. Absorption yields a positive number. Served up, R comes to 0.6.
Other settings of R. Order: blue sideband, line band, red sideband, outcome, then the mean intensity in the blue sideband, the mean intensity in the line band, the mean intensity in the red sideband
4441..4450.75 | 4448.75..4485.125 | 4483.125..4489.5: 0.3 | 40.7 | 41.1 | 42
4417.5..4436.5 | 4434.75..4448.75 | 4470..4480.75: 0.4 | 42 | 40.9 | 42.1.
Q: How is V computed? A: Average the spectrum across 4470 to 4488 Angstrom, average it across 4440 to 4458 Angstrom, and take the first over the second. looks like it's 1.05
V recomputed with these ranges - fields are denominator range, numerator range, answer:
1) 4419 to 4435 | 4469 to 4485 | 1.01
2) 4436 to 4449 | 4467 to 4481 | 1.03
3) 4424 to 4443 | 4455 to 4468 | 0.95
